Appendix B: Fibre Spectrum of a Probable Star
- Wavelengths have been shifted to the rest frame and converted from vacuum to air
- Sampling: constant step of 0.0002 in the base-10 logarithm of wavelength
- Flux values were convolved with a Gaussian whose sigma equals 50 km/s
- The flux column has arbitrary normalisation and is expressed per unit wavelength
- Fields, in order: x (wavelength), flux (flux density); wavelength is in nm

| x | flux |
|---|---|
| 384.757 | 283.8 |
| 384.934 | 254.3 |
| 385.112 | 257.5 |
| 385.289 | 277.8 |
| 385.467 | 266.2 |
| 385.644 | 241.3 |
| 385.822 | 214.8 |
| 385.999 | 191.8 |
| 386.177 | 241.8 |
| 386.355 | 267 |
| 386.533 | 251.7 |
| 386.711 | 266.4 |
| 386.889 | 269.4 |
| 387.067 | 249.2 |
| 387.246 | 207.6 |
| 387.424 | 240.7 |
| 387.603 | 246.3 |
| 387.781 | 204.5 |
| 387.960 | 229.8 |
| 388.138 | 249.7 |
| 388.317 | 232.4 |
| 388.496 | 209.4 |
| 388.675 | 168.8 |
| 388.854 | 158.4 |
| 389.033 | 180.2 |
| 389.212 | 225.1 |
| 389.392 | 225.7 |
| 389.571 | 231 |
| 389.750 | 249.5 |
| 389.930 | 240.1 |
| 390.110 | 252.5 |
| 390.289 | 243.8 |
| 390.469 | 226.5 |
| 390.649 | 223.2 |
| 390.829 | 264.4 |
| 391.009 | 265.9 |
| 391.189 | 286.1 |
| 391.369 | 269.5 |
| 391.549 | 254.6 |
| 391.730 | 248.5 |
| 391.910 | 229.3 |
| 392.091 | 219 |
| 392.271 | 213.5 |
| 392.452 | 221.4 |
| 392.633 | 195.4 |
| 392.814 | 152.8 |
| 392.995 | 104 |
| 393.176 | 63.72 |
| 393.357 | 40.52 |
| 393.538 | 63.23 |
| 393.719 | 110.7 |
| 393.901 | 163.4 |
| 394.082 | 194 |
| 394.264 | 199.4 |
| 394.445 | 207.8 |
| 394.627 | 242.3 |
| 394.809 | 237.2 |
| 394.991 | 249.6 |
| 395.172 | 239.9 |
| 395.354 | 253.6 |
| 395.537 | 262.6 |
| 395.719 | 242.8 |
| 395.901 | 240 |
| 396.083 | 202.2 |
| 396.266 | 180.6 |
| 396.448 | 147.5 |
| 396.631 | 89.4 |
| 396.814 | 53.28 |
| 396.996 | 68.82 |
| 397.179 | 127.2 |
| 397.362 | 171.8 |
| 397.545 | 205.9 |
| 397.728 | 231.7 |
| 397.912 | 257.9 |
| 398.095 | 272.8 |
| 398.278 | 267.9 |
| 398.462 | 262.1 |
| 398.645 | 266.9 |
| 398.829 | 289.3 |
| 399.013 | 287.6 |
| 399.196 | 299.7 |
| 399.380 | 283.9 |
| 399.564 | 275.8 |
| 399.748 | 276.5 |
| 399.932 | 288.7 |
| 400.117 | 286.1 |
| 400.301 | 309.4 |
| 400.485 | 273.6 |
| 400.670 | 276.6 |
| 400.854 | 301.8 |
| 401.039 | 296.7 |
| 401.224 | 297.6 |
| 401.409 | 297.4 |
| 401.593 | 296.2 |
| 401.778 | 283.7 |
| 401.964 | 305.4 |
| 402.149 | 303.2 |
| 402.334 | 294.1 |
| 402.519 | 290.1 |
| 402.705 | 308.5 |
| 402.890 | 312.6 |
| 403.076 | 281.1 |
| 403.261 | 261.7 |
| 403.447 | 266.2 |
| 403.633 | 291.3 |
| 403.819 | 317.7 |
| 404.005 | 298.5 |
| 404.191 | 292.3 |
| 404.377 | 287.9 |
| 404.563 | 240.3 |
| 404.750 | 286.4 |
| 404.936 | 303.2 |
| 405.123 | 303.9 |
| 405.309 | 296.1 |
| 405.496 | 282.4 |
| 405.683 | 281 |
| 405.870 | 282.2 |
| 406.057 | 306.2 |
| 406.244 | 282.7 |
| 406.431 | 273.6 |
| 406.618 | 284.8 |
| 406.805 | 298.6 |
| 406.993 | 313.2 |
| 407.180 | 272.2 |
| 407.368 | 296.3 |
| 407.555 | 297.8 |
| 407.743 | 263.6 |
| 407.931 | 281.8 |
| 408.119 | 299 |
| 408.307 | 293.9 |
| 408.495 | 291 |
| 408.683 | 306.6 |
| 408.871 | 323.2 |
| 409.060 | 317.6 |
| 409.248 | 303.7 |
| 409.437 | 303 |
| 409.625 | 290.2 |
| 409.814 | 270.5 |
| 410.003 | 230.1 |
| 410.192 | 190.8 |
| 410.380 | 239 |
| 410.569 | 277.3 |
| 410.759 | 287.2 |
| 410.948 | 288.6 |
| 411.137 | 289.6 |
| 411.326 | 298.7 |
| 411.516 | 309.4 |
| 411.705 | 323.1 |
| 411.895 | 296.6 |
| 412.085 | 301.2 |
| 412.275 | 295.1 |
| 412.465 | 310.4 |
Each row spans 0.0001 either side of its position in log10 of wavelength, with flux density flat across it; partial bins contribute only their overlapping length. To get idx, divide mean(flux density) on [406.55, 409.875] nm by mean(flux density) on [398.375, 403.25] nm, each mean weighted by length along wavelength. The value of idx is 1.02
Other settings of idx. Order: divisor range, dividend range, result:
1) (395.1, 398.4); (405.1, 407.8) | 1.48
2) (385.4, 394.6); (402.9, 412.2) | 1.35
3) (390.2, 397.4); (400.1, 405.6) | 1.52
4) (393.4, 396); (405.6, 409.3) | 1.43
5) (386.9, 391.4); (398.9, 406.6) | 1.25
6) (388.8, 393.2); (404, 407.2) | 1.31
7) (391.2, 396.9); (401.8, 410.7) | 1.52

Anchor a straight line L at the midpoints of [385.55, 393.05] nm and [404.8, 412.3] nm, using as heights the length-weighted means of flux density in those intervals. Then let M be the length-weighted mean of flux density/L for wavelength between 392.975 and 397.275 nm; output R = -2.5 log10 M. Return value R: 0.42 mag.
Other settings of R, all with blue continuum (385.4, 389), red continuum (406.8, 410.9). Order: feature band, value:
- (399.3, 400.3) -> -0.09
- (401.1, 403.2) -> -0.12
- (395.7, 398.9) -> 0.28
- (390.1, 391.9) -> -0.06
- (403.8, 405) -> -0.06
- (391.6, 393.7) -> 0.46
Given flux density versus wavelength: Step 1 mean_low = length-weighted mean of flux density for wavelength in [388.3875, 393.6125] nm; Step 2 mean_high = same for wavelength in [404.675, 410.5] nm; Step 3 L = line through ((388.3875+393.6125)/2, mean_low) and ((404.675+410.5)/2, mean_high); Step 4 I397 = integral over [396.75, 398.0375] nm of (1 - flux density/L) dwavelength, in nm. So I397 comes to 0.39 nm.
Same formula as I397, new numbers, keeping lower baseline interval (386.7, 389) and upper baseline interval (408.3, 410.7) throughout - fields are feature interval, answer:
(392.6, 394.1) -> 0.78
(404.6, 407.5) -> -0.21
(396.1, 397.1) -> 0.53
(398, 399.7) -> -0.18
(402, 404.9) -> -0.28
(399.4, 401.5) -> -0.27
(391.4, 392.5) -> 0.00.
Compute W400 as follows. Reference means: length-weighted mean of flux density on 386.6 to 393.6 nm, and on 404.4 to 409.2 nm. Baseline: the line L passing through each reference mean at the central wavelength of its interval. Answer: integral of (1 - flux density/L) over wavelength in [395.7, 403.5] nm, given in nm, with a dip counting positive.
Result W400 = 0.22 nm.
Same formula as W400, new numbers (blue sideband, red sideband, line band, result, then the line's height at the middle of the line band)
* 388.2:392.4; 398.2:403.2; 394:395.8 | 0.168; 257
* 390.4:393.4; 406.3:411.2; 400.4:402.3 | -0.328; 250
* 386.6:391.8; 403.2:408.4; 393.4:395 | 0.469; 251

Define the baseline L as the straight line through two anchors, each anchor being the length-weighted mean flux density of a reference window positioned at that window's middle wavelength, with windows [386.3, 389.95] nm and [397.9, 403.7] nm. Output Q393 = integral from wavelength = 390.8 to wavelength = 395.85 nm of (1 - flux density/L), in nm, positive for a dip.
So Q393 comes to 0.98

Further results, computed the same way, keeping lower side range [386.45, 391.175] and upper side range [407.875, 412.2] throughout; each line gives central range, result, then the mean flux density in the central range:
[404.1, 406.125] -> -0.09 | 287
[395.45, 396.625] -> 0.22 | 204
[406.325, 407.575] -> -0.05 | 291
